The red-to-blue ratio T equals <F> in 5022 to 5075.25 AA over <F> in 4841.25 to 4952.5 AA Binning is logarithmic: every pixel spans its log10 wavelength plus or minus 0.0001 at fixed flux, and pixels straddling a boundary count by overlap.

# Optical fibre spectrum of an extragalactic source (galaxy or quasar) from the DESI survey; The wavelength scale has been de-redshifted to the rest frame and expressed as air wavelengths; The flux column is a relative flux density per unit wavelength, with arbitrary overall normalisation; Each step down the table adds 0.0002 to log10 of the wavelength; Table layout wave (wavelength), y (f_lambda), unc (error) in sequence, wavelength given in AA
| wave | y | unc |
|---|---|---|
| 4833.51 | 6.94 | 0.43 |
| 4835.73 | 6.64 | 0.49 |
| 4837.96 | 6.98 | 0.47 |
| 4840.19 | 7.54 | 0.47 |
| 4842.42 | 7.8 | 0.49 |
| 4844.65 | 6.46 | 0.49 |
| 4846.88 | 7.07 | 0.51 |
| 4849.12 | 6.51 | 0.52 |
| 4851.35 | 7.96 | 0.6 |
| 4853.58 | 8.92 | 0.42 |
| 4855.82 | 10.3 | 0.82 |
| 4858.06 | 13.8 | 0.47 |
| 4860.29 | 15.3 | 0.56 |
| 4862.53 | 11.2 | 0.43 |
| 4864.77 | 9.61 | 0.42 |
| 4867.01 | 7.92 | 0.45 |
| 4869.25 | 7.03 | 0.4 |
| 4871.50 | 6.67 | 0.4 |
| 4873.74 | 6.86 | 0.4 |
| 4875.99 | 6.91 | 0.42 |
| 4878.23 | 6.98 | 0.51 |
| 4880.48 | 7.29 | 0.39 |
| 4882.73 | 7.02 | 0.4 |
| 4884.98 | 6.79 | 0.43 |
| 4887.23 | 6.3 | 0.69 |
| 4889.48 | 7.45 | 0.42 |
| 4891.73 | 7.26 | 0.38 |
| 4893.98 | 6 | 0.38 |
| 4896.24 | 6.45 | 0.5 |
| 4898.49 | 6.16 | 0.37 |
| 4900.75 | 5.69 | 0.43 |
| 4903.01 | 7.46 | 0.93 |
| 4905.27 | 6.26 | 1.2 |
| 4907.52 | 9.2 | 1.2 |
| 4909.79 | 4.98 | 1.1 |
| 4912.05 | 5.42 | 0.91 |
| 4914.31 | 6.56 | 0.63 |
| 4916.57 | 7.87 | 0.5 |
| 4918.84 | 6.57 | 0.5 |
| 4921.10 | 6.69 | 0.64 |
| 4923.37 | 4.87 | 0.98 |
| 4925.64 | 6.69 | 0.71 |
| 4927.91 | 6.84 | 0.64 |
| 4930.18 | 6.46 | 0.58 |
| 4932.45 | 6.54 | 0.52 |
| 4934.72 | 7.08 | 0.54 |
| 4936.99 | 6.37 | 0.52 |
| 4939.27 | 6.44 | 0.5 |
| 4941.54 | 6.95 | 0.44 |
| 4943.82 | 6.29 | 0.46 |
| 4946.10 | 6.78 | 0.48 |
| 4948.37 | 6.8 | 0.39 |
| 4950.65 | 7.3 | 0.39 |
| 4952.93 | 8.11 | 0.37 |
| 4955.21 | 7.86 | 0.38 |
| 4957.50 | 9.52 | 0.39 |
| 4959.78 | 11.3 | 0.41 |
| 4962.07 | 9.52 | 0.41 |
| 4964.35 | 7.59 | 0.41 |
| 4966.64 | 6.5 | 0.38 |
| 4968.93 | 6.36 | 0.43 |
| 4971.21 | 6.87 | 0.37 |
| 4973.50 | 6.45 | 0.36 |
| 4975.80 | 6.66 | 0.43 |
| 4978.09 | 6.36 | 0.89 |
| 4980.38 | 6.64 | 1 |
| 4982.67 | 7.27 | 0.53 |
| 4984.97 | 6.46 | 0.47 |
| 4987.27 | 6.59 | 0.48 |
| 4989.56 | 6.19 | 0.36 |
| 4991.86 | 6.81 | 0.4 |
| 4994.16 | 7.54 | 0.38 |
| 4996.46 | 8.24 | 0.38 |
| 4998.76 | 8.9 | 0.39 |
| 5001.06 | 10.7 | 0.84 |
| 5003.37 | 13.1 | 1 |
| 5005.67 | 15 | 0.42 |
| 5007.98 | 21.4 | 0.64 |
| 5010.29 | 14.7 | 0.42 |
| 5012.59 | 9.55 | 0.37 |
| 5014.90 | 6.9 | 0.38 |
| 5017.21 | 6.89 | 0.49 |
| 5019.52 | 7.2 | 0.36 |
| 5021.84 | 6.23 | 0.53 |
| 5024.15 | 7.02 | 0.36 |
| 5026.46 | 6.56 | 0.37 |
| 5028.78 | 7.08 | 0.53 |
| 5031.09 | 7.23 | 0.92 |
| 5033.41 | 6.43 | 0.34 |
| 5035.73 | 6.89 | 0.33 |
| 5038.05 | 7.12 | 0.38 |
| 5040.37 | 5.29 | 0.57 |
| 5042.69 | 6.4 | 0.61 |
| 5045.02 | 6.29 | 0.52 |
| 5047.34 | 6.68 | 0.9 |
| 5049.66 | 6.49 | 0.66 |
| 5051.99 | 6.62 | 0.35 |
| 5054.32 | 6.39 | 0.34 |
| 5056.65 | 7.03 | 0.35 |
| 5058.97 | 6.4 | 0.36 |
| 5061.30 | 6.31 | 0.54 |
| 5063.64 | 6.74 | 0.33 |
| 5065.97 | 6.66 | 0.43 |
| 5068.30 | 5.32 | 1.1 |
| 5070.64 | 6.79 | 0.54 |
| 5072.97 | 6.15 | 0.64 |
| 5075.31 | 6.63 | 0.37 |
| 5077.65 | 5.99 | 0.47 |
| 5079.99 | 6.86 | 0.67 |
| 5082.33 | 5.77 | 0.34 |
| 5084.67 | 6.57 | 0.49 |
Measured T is 0.9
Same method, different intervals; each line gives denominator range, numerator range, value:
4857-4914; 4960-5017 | 1.16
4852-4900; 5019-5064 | 0.81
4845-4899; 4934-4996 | 0.89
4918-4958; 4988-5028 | 1.39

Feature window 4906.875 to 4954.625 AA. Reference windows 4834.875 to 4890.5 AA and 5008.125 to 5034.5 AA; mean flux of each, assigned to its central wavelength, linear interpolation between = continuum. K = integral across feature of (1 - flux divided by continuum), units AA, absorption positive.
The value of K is 8.9 AA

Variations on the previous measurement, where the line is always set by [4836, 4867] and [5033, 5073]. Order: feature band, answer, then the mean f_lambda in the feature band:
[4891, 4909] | 3.6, 6.76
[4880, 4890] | 2.0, 6.92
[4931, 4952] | 3.1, 6.74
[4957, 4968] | -1.7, 8.8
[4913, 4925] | 2.5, 6.5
